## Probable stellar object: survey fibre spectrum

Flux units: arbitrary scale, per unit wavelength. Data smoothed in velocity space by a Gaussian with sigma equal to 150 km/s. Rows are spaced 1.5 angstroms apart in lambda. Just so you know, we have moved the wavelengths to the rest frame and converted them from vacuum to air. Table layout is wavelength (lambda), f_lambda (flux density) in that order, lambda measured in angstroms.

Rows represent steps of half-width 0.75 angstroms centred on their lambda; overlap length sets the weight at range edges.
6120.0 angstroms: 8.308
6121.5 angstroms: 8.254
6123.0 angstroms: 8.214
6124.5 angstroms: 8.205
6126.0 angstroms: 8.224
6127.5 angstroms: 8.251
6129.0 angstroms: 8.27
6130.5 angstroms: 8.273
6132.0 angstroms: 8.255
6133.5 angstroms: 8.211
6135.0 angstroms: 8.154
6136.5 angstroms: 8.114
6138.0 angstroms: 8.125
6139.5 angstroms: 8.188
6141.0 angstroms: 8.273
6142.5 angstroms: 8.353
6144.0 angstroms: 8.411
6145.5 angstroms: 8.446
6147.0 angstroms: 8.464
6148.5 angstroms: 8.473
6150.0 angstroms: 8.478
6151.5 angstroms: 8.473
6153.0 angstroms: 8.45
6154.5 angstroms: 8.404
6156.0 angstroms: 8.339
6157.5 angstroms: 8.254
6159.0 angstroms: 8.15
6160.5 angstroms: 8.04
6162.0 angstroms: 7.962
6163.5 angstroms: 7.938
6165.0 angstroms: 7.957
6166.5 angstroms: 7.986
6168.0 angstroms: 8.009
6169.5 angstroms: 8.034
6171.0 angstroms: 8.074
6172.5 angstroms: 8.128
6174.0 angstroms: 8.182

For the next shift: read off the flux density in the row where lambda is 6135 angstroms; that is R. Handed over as 8.154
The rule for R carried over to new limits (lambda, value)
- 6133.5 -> 8.211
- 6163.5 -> 7.938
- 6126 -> 8.224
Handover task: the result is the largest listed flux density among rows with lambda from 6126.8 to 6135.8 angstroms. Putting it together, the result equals 8.273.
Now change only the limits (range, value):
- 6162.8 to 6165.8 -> 7.957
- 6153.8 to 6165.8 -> 8.404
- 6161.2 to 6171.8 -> 8.074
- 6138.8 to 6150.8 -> 8.478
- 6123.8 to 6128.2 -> 8.251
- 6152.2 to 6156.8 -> 8.45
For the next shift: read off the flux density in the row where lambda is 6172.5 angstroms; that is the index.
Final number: 8.128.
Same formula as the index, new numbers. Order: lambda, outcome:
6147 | 8.464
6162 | 7.962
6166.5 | 7.986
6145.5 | 8.446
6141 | 8.273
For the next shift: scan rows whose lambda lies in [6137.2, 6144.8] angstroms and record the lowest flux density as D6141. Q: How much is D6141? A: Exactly 8.125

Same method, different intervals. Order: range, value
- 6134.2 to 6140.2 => 8.114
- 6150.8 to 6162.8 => 7.962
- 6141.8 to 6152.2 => 8.353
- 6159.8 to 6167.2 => 7.938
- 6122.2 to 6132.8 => 8.205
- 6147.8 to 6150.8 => 8.473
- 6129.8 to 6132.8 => 8.255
